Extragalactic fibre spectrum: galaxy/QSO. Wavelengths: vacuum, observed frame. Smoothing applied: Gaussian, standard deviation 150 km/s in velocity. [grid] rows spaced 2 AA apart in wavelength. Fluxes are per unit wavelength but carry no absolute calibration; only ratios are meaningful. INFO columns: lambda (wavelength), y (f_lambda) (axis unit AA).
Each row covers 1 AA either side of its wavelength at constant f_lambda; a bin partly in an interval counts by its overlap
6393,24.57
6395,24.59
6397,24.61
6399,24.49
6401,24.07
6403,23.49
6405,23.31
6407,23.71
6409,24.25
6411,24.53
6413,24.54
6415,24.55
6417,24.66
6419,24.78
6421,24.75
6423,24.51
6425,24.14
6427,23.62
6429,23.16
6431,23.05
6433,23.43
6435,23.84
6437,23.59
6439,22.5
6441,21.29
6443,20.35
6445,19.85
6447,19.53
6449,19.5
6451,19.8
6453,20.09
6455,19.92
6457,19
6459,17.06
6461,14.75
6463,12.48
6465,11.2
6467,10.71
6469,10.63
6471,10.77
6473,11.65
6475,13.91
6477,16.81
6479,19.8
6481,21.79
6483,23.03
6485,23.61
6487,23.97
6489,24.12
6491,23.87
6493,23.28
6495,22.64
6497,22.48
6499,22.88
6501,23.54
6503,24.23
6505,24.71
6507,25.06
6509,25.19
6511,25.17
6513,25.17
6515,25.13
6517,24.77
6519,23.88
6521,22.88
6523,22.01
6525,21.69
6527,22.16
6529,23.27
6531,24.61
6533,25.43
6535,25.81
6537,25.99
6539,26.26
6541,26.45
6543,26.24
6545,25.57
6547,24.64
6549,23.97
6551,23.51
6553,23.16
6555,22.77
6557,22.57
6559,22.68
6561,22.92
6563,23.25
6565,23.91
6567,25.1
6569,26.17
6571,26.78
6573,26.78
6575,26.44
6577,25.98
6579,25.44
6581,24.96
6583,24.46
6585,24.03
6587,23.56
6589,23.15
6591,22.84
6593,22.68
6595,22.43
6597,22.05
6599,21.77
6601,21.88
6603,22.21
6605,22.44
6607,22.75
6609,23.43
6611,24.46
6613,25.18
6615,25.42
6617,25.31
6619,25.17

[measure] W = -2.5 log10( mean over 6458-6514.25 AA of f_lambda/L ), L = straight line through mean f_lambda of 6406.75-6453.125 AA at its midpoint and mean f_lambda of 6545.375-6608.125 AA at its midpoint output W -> 0.17 mag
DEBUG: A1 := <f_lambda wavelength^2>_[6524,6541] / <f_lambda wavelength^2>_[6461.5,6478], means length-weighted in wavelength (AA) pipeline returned 2.0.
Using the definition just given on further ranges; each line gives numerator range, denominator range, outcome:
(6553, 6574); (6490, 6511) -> 1.04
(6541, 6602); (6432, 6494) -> 1.32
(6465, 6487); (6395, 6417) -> 0.69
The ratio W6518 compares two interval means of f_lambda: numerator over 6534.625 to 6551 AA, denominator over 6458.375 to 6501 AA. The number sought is 1.4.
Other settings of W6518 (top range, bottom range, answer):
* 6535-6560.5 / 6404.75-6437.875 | 1.02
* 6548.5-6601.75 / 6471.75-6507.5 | 1.11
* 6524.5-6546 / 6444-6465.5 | 1.41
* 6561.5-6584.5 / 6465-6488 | 1.51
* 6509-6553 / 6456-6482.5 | 1.65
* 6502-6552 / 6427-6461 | 1.18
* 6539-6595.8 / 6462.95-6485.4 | 1.58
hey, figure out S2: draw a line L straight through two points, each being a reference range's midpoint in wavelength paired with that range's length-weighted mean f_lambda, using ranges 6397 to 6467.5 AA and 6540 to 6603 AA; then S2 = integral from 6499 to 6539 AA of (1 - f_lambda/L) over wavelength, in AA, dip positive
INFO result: -2.0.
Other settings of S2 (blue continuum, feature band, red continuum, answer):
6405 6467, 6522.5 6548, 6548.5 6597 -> -1.5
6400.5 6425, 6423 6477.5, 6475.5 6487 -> 9.8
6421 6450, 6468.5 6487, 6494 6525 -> 4.6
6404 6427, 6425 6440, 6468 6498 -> -0.2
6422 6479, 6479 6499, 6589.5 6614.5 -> -3.3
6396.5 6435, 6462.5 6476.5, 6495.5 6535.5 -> 7.1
